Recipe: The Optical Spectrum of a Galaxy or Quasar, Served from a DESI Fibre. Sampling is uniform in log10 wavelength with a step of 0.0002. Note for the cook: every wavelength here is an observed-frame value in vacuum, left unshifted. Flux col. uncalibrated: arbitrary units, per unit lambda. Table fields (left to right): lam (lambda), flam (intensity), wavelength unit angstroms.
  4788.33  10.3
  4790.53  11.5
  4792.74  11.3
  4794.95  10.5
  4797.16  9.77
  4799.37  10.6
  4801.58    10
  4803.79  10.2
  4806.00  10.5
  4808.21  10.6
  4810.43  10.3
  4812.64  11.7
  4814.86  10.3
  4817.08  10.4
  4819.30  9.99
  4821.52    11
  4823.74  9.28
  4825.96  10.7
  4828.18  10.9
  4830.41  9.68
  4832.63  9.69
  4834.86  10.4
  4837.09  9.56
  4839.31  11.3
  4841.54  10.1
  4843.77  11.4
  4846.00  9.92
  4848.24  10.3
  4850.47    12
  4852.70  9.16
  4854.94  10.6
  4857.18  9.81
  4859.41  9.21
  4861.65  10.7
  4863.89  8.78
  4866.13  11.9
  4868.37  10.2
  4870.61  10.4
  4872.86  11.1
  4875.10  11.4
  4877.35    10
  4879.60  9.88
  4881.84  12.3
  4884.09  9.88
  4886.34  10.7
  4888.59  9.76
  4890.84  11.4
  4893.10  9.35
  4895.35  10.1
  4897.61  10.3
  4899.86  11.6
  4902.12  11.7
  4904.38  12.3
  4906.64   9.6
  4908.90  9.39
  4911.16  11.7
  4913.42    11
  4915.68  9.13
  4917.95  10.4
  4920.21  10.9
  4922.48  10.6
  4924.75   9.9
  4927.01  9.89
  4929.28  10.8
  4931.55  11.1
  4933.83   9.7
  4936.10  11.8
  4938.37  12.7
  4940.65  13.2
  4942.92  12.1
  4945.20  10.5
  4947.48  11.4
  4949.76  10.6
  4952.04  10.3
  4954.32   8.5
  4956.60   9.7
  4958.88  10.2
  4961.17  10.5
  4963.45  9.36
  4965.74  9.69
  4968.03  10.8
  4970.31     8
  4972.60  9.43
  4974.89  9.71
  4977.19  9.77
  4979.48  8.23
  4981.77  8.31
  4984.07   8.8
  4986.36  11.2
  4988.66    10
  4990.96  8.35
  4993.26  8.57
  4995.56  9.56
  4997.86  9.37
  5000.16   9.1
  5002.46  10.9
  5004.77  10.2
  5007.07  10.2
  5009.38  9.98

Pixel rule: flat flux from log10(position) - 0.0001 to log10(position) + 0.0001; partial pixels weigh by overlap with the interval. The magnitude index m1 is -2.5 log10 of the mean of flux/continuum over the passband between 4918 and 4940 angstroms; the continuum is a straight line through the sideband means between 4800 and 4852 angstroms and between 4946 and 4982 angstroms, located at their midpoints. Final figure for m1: -0.10 mag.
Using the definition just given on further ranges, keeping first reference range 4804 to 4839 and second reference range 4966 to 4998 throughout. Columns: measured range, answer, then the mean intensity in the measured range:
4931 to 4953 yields -0.19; 11.4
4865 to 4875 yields -0.09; 11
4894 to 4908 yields -0.11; 10.9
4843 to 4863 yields -0.02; 10.3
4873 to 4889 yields -0.07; 10.6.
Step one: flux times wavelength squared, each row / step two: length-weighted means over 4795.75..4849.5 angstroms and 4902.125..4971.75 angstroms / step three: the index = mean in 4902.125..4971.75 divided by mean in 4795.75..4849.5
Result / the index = 1.07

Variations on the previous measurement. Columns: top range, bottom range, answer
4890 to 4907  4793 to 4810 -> 1.09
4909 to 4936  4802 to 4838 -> 1.06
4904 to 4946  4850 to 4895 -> 1.07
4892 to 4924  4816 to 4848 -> 1.06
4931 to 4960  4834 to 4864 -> 1.10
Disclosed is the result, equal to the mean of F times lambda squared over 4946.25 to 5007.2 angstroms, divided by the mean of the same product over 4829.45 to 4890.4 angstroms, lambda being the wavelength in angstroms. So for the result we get 1.0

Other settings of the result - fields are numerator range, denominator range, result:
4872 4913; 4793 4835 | 1.07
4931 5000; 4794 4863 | 1.02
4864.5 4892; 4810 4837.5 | 1.06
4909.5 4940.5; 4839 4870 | 1.07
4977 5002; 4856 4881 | 0.94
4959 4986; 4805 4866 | 0.96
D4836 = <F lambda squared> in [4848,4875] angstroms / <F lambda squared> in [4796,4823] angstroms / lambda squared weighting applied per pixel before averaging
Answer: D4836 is 1.02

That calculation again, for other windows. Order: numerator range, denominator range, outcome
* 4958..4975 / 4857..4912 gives 0.95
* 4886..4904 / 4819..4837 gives 1.08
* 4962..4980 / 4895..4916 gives 0.90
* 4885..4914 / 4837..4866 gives 1.06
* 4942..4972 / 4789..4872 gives 1.02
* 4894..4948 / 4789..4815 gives 1.08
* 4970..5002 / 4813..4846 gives 0.95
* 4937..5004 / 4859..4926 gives 0.98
